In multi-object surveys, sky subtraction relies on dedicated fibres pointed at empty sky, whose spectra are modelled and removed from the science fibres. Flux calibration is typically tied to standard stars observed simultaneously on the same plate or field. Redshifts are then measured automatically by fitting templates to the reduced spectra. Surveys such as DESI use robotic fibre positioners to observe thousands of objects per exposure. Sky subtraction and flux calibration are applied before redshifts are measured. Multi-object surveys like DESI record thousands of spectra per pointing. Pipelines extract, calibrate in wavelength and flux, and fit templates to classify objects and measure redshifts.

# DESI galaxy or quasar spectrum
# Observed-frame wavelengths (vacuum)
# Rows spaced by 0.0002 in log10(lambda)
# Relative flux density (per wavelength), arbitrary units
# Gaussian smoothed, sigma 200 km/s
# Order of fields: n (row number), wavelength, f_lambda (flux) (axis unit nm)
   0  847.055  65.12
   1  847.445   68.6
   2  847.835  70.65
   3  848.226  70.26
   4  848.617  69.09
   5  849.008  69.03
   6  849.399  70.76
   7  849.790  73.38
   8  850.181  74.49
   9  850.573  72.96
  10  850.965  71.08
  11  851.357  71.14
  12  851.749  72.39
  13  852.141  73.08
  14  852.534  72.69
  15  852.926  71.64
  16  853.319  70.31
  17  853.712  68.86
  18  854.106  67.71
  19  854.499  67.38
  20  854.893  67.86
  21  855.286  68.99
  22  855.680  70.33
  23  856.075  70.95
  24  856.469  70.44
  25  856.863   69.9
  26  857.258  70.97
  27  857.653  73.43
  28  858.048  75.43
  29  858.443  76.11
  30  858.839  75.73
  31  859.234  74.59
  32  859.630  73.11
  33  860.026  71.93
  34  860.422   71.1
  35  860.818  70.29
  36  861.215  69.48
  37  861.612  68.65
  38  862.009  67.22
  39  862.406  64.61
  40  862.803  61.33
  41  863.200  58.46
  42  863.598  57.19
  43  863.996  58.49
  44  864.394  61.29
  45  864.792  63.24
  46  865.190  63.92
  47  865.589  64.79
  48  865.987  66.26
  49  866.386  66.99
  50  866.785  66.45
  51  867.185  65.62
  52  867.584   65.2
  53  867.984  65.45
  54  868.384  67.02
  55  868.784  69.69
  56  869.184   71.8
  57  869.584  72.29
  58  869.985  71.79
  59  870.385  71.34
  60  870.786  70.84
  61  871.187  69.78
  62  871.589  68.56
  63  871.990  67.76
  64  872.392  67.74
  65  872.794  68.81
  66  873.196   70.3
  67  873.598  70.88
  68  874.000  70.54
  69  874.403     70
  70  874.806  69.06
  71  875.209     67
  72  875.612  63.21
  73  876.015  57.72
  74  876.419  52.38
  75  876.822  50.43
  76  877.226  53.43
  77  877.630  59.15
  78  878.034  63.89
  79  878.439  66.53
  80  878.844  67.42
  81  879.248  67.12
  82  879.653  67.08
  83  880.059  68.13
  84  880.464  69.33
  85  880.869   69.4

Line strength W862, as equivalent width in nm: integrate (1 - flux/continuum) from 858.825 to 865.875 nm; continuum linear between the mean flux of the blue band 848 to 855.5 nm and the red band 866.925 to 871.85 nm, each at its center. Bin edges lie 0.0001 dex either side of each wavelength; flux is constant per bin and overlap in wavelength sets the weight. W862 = 0.36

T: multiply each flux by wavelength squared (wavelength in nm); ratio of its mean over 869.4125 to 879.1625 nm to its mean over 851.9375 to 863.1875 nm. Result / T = 0.97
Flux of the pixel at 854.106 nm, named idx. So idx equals 67.71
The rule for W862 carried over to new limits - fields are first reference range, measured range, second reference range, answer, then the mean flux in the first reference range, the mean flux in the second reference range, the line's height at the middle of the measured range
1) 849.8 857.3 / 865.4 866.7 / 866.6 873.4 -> 0.06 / 70.8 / 68.9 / 69.3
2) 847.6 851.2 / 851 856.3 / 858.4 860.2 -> 0.16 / 71.3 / 74.2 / 72.5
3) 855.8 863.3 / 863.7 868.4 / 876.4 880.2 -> 0.21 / 70.3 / 61.9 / 67.4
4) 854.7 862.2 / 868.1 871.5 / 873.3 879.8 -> -0.20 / 71.4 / 63.6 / 66.5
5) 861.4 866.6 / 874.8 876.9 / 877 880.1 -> 0.13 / 63.3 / 63.8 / 63.7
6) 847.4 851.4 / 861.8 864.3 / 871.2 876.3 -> 0.28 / 71.1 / 67.4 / 69.1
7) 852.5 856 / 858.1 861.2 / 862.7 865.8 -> -0.39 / 69.4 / 61.1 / 64.9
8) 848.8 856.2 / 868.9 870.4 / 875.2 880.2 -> -0.17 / 70.8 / 61.5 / 64.5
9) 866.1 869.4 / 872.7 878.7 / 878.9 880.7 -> 0.37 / 67.3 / 67.9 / 67.7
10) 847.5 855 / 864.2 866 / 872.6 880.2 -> 0.10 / 70.8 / 64.3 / 67.2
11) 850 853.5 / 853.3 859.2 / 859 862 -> 0.04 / 72.2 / 71.1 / 71.6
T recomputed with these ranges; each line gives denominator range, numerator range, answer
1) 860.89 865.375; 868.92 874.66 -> 1.13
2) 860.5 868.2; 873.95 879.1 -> 0.99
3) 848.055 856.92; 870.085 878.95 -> 0.97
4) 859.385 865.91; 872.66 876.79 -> 1.03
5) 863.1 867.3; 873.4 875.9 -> 1.10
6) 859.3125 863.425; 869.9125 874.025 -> 1.06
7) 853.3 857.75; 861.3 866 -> 0.92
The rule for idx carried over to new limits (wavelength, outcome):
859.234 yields 74.59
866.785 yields 66.45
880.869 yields 69.4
